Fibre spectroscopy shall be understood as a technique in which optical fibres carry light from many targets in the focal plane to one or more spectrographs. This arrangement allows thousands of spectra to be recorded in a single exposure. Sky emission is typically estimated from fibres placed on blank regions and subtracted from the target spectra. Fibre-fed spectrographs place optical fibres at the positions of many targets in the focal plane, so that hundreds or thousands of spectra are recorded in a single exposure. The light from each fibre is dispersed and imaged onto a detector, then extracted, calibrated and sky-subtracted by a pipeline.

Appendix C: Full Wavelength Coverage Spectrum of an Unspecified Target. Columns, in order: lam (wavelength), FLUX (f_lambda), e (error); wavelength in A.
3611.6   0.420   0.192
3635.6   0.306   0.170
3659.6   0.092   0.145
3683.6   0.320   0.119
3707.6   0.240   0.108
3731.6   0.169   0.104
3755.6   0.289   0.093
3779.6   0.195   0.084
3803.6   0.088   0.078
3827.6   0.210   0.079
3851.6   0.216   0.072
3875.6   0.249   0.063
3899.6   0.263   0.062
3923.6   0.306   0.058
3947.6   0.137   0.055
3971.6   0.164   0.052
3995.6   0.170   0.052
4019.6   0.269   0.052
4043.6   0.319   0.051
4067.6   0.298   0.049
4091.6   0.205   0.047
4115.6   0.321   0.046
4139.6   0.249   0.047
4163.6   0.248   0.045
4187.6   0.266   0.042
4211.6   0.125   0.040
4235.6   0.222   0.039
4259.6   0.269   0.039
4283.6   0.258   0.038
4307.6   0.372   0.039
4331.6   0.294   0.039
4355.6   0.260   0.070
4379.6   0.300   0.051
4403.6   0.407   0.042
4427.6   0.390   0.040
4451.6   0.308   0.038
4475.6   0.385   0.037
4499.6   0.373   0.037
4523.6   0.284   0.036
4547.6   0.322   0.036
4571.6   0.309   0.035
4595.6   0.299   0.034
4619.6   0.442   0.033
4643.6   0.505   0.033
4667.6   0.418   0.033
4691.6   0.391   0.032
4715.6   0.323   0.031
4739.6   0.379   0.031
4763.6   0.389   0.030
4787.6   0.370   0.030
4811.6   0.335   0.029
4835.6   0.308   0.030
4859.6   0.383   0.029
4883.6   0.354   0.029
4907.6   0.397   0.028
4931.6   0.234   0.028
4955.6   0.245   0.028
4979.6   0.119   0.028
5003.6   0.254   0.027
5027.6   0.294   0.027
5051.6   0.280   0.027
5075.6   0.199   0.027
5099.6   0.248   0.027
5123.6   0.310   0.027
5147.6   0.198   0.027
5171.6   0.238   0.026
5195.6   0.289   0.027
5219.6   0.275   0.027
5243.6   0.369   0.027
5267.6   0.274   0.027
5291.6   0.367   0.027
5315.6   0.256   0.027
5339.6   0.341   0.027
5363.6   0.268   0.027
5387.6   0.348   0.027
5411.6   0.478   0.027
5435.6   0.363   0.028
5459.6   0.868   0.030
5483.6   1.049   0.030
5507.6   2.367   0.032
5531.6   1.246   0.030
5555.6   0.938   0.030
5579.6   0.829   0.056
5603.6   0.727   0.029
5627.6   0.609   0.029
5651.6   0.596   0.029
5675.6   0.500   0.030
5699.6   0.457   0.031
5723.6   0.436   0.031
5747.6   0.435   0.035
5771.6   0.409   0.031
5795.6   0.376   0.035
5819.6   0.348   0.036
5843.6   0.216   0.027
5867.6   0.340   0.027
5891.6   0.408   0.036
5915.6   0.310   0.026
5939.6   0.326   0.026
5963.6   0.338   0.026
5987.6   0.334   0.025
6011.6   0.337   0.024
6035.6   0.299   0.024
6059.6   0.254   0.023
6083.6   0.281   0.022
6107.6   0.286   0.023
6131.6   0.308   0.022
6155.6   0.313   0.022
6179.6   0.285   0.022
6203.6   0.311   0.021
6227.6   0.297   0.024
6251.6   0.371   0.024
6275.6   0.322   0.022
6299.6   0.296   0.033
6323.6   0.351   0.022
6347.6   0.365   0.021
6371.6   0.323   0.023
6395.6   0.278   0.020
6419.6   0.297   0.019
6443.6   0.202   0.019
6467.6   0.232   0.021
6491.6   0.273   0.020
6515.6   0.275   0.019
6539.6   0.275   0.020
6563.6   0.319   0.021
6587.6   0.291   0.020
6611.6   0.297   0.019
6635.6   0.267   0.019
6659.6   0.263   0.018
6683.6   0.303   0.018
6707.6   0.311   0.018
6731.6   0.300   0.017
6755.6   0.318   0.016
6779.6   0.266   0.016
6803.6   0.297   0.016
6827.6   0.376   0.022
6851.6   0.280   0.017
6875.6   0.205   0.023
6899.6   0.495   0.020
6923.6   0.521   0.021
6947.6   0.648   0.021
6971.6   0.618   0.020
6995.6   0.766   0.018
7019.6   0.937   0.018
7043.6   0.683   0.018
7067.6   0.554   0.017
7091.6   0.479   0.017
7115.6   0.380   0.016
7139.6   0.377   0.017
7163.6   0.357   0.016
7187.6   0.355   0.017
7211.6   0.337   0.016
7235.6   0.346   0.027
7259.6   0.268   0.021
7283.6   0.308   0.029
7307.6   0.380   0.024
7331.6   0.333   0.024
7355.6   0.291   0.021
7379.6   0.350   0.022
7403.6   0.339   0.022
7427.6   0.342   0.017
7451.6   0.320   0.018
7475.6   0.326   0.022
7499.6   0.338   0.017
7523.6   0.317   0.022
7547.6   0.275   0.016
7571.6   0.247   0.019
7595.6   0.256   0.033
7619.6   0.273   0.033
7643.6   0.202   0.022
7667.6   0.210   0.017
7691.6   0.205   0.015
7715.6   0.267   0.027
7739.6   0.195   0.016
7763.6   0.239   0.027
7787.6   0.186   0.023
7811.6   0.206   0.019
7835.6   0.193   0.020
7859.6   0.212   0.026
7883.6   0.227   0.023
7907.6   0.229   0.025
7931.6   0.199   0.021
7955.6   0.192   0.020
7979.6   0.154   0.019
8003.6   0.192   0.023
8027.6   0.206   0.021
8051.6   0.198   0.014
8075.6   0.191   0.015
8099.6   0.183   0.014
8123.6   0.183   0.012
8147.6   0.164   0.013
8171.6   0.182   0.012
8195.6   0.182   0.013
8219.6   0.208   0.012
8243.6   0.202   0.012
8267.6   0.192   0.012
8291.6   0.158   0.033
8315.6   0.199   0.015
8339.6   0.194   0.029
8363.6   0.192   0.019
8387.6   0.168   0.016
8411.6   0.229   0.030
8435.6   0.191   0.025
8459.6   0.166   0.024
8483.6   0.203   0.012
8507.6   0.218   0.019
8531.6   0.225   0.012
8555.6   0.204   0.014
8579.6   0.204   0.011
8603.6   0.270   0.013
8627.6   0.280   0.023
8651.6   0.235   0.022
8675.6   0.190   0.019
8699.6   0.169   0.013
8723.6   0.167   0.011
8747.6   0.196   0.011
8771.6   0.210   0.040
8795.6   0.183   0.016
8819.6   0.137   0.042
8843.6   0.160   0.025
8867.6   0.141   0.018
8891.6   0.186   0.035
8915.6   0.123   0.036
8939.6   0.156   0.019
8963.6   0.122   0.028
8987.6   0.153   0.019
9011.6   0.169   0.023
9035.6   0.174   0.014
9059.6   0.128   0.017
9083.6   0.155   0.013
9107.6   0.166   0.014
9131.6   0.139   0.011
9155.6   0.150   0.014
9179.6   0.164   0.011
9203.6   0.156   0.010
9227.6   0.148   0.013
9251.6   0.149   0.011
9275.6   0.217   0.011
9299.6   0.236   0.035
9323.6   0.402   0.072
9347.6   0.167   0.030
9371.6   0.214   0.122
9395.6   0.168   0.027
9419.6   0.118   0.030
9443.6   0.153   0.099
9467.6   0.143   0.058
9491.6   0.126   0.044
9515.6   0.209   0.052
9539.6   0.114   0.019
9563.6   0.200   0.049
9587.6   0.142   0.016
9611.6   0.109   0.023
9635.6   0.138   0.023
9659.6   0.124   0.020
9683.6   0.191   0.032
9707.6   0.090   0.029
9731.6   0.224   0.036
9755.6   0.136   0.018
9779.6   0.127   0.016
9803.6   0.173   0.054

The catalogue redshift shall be 3.521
